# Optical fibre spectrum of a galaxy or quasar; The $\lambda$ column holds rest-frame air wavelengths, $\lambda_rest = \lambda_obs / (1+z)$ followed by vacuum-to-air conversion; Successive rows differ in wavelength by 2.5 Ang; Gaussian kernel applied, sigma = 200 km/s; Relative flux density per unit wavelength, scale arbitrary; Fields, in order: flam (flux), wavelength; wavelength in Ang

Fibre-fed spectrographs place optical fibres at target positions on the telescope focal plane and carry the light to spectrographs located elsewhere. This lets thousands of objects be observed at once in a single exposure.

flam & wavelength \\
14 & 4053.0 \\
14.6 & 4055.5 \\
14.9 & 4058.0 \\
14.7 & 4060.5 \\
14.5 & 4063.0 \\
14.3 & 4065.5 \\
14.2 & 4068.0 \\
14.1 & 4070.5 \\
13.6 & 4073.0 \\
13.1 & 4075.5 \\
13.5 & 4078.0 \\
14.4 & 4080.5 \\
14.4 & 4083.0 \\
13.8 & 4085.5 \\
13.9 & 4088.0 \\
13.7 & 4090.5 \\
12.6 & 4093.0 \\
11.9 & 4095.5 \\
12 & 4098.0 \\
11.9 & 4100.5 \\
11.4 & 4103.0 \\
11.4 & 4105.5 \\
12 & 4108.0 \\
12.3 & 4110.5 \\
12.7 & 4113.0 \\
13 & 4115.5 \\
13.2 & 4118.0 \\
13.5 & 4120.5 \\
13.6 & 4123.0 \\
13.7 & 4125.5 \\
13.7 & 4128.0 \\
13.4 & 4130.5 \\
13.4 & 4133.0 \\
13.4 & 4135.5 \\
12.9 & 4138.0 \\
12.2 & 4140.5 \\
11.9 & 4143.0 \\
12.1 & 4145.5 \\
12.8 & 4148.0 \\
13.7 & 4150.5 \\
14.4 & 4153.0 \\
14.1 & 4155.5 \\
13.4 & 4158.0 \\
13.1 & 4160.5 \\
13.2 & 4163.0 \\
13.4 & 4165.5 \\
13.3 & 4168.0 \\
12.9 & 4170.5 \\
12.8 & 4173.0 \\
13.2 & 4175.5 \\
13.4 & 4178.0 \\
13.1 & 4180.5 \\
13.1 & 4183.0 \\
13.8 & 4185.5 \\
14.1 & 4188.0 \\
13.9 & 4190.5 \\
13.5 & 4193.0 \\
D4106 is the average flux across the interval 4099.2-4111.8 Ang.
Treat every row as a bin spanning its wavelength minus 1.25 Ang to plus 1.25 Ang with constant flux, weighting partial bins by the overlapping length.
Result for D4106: 11.8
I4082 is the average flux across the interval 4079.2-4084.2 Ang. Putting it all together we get 14.4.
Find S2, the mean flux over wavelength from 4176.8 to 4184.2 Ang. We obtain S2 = 13.2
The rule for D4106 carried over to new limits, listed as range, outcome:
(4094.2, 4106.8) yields 11.7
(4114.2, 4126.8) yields 13.4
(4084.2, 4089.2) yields 13.9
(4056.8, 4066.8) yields 14.6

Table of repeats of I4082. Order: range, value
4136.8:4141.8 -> 12.5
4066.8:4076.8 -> 13.7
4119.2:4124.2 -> 13.5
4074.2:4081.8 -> 13.7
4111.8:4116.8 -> 12.9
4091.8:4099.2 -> 12.2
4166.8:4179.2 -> 13.1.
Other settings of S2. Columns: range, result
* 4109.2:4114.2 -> 12.5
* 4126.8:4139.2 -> 13.4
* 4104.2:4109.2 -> 11.7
